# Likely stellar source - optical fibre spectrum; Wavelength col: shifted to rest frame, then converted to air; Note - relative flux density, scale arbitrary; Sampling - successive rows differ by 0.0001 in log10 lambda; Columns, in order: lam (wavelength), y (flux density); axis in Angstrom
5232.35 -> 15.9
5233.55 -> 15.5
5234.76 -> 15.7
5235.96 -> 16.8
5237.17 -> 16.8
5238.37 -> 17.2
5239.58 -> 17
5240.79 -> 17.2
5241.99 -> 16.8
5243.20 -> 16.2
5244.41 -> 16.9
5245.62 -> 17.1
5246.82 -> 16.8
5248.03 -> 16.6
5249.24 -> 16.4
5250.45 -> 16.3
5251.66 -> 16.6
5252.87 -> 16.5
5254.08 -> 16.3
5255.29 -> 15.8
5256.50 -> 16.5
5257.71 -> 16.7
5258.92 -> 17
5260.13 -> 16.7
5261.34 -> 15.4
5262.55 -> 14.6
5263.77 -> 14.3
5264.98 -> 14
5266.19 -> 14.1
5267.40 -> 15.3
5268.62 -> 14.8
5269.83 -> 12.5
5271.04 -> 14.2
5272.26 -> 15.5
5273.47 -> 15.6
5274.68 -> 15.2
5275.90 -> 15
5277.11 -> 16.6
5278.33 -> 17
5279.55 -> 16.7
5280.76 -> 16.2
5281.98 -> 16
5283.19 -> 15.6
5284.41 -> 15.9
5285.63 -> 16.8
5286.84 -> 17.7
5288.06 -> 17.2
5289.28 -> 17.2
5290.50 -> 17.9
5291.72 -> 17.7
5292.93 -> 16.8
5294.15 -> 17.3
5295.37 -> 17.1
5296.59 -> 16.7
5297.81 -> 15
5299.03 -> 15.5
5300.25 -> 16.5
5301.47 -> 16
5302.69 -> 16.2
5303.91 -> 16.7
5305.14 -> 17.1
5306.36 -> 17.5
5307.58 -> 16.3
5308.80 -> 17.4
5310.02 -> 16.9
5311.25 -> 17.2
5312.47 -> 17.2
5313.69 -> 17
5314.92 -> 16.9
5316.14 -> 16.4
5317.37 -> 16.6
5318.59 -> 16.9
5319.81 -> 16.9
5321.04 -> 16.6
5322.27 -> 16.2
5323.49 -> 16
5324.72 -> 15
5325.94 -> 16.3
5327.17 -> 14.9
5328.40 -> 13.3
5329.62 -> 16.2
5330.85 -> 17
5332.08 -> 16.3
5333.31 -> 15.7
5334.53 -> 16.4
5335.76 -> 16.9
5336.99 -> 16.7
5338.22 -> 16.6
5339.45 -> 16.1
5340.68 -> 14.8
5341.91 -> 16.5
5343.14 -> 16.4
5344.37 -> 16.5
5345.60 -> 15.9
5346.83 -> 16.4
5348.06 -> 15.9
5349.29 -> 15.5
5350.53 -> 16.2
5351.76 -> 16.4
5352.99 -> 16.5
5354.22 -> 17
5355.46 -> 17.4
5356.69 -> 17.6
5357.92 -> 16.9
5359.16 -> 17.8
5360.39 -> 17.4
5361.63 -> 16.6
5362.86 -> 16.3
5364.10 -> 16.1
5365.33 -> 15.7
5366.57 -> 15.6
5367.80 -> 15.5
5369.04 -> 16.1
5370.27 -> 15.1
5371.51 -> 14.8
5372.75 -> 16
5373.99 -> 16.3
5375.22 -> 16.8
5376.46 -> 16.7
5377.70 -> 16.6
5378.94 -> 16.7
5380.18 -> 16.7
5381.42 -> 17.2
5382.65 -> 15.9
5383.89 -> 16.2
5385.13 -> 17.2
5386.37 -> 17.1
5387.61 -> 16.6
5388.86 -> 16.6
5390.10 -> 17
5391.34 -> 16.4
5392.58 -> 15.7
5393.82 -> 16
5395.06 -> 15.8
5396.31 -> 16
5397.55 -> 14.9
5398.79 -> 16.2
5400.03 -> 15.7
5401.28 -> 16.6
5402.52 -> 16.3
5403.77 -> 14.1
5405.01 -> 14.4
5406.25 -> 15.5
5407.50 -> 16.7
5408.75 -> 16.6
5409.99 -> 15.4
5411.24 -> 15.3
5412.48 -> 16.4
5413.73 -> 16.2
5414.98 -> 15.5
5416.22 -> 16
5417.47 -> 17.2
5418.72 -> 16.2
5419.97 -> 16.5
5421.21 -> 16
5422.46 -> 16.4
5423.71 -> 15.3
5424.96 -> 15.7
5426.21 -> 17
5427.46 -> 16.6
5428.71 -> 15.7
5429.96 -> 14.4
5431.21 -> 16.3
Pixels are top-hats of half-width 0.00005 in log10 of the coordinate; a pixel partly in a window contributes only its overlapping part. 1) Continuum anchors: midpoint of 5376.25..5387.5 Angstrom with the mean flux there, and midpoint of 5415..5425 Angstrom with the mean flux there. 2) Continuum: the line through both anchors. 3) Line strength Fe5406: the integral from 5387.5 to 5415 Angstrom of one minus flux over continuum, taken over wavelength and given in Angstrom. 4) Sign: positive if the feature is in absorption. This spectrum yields 0.9 Angstrom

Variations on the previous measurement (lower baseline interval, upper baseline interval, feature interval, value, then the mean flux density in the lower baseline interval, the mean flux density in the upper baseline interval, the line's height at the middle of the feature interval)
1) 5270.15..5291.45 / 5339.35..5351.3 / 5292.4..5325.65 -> -0.9 Angstrom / 16.2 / 16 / 16.1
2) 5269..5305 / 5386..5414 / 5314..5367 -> -0.7 Angstrom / 16.2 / 16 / 16.1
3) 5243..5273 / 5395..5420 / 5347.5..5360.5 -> -0.8 Angstrom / 15.7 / 15.9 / 15.8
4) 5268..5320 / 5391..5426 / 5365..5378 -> 0.1 Angstrom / 16.4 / 15.9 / 16.1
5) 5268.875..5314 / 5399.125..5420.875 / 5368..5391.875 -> -0.5 Angstrom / 16.4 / 15.9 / 16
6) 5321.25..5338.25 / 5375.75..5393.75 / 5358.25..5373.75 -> 0.3 Angstrom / 16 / 16.6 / 16.4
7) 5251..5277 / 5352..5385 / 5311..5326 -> -0.6 Angstrom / 15.4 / 16.5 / 15.9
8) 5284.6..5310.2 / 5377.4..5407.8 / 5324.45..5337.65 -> 0.5 Angstrom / 16.8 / 16.2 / 16.6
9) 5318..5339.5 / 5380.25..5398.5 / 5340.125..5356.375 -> -0.1 Angstrom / 16.1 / 16.3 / 16.2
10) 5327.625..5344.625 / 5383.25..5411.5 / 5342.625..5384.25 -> -0.8 Angstrom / 16.1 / 16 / 16.1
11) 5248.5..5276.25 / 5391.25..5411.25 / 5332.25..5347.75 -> -0.6 Angstrom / 15.5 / 15.7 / 15.6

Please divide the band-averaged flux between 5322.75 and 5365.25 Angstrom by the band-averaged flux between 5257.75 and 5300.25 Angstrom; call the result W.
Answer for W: 1.0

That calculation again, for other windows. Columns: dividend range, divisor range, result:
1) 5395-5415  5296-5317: 0.95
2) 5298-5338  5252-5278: 1.06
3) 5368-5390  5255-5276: 1.08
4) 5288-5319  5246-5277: 1.08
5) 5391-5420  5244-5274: 1.01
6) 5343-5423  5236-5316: 1.00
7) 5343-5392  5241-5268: 1.02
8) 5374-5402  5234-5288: 1.02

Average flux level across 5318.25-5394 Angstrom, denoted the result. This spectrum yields 16.3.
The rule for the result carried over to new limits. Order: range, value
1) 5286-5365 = 16.5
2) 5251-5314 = 16.2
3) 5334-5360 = 16.5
